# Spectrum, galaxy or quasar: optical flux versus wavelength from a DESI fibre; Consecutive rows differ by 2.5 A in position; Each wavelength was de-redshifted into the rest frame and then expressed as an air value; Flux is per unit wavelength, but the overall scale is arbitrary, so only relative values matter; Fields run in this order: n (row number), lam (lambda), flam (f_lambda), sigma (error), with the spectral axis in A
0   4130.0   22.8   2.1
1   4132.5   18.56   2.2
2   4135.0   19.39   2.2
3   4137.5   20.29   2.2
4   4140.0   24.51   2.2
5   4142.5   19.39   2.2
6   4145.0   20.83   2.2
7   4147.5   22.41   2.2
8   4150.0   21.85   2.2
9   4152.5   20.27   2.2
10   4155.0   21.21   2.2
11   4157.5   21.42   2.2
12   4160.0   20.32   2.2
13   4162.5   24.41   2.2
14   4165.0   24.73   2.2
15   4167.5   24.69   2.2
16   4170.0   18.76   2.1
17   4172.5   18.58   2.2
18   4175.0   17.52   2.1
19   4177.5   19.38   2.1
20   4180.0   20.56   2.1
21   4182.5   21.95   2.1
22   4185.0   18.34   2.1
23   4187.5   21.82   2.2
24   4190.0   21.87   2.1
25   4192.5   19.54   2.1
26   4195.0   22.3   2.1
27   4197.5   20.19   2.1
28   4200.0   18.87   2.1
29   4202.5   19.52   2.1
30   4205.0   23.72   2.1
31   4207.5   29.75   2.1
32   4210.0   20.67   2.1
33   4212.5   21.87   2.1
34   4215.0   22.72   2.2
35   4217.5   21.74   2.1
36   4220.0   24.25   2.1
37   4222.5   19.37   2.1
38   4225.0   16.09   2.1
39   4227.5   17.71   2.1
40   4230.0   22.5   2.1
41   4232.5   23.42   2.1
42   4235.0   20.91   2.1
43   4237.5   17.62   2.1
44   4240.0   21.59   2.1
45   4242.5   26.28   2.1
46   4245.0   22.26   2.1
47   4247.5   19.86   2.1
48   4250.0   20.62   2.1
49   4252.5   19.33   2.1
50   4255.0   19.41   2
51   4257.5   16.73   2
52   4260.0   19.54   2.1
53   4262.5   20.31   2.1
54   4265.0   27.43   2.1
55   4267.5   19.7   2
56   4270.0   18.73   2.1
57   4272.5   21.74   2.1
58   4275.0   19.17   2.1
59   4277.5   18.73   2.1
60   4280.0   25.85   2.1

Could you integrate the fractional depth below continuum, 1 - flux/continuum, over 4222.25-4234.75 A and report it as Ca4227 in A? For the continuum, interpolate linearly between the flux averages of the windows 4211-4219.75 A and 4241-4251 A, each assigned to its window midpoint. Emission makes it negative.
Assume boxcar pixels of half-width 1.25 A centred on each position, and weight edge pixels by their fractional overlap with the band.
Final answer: 1.3 A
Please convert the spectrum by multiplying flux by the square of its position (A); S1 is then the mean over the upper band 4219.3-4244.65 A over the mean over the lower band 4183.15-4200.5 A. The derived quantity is 1.04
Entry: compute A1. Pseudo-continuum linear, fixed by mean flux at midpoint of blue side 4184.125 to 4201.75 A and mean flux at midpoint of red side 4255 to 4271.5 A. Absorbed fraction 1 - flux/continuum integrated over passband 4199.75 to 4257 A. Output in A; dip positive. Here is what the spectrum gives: -2.51 A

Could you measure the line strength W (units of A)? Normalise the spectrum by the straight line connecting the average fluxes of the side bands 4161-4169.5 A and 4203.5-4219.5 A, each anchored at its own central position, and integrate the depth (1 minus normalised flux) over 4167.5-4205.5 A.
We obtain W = 5.49 A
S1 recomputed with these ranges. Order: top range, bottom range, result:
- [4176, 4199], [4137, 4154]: 0.98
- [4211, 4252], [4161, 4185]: 1.03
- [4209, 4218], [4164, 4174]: 1.03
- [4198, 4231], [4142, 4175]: 1.03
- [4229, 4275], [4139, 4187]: 1.04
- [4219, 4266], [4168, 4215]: 1.01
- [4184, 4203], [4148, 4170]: 0.93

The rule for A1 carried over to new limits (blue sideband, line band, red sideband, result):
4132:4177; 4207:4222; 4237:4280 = -1.51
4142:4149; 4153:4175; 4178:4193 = -0.62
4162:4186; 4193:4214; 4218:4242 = -1.34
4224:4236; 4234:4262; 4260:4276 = 0.32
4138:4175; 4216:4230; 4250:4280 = 0.45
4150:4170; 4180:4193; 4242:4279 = 0.59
